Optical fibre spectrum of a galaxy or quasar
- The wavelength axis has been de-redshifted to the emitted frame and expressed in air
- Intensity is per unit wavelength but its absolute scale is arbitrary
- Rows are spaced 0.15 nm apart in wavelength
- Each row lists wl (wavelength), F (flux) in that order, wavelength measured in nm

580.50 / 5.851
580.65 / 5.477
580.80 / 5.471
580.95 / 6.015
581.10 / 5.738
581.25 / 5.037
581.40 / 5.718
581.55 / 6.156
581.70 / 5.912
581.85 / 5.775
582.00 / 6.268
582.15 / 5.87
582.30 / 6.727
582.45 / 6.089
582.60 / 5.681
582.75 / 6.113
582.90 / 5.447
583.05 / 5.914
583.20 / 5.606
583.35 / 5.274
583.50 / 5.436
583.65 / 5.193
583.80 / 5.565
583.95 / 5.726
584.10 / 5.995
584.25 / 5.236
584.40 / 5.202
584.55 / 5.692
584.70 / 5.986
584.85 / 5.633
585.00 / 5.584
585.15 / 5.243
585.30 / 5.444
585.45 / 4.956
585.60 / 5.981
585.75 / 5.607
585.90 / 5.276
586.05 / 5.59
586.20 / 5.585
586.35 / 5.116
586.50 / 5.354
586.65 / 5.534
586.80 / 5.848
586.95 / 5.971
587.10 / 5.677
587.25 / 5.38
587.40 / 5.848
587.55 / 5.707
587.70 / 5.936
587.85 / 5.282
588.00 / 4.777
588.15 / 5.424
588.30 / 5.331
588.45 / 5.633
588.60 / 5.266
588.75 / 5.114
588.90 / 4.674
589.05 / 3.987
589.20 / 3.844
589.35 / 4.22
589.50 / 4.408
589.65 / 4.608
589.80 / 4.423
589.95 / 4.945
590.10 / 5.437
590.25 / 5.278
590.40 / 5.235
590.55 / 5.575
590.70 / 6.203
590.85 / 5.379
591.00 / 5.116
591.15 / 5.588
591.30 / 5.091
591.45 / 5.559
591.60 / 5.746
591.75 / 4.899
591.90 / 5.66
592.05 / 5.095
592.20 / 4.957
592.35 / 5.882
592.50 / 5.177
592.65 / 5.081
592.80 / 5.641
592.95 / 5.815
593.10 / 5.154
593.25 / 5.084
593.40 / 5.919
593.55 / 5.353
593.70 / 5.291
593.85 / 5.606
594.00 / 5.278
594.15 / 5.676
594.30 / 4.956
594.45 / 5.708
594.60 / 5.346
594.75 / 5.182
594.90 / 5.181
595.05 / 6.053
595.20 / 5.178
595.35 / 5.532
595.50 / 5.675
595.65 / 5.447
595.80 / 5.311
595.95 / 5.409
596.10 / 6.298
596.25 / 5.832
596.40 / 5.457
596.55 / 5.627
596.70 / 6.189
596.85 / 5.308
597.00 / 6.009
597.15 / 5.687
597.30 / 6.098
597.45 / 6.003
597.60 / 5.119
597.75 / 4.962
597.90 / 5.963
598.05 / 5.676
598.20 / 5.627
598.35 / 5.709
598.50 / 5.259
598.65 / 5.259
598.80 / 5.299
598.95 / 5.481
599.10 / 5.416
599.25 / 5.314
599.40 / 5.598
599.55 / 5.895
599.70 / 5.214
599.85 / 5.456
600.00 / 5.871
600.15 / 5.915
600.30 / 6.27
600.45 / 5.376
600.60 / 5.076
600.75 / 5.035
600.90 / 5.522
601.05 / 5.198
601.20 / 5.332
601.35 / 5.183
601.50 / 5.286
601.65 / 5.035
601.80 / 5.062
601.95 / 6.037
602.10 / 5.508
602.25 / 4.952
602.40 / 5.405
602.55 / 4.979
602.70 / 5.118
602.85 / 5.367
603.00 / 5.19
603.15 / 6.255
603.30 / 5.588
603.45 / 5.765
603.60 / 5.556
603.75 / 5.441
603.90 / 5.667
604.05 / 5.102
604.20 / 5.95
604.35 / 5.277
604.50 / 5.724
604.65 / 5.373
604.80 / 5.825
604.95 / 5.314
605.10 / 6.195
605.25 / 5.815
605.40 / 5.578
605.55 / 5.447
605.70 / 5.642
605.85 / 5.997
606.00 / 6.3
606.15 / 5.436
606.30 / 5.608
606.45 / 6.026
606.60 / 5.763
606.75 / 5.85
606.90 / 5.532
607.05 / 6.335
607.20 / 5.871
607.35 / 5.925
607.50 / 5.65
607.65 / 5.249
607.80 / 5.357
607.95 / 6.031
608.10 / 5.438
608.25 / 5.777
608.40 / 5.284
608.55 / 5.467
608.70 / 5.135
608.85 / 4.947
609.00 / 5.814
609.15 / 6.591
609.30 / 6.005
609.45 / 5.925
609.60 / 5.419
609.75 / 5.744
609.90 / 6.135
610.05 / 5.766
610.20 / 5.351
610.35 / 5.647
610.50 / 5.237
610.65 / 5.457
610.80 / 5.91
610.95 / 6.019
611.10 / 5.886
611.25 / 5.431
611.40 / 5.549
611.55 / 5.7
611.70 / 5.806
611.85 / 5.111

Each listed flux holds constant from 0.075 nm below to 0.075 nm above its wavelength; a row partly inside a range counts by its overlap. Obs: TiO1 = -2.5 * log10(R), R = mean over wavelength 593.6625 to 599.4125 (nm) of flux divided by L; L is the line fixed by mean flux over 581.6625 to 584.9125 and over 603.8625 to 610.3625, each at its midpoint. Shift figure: 0.03 mag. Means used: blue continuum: 5.74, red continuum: 5.69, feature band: 5.54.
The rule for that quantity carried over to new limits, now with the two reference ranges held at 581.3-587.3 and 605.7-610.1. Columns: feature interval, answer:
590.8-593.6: 0.06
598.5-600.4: 0.03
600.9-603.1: 0.09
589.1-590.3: 0.22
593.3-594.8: 0.05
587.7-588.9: 0.08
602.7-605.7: 0.03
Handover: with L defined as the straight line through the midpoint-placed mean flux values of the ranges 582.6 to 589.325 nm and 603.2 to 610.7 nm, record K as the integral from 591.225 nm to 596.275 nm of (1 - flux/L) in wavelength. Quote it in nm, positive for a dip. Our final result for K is 0.07 nm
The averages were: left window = 5.43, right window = 5.67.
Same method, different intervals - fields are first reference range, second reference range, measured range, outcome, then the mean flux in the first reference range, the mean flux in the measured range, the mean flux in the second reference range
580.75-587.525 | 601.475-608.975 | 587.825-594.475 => 0.50 nm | 5.66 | 5.2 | 5.57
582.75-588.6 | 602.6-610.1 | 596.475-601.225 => 0.05 nm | 5.53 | 5.56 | 5.67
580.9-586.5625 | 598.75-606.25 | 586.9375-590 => 0.31 nm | 5.65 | 5.05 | 5.51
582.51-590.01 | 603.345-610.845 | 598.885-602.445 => 0.09 nm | 5.35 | 5.43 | 5.67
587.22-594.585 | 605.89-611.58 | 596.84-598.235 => -0.06 nm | 5.25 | 5.66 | 5.7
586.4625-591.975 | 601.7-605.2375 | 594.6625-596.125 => -0.04 nm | 5.24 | 5.5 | 5.51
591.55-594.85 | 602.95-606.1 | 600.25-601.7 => 0.07 nm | 5.38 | 5.32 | 5.67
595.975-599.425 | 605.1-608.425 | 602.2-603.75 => 0.07 nm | 5.61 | 5.43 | 5.74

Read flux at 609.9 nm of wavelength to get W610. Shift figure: 6.135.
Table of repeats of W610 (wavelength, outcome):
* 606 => 6.3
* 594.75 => 5.182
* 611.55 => 5.7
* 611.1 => 5.886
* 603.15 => 6.255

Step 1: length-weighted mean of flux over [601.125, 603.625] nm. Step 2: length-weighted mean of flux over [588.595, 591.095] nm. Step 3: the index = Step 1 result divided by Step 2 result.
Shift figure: 1.09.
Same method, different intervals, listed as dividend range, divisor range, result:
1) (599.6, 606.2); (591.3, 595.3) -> 1.02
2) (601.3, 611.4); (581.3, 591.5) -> 1.03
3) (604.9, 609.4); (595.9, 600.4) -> 1.01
